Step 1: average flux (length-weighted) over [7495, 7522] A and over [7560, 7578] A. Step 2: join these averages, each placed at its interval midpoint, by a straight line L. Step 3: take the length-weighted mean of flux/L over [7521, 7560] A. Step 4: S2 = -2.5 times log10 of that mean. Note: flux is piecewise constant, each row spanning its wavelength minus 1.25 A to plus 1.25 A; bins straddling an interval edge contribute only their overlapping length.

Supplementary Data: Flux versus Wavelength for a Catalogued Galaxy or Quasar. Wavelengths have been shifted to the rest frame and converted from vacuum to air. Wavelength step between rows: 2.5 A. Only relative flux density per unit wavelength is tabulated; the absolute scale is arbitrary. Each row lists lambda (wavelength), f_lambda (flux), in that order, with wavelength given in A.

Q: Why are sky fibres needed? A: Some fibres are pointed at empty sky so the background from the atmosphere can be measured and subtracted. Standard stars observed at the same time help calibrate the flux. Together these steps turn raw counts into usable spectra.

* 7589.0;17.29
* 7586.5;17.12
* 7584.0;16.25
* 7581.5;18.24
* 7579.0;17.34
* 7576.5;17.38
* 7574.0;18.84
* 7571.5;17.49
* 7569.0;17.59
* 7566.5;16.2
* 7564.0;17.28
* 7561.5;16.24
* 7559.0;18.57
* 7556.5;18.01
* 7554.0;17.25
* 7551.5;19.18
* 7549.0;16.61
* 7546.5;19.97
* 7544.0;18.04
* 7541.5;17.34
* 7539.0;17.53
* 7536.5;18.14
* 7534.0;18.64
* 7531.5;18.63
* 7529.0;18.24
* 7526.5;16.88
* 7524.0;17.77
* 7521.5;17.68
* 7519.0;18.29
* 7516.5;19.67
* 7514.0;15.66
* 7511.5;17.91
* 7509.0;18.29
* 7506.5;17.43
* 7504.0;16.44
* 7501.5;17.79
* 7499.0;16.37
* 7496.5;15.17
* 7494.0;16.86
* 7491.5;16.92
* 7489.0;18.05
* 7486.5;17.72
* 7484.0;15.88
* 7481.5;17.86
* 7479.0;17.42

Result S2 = -0.04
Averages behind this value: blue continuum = 17.3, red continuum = 17.3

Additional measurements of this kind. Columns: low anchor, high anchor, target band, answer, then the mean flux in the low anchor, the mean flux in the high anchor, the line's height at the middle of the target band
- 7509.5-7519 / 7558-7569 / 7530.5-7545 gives -0.03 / 17.9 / 17.1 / 17.5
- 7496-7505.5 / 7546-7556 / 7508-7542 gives -0.04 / 16.6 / 18.1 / 17.3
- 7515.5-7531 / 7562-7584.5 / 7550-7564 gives -0.01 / 18.1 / 17.4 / 17.6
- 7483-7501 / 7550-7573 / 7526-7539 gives -0.06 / 16.8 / 17.5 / 17.2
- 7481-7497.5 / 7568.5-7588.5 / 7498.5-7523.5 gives -0.03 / 16.9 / 17.5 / 17.1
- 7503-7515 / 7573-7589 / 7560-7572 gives 0.03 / 17.2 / 17.5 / 17.4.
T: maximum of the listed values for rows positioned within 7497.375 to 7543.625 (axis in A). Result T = 19.67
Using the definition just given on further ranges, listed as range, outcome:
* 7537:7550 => 19.97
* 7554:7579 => 18.84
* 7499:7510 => 18.29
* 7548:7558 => 19.18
